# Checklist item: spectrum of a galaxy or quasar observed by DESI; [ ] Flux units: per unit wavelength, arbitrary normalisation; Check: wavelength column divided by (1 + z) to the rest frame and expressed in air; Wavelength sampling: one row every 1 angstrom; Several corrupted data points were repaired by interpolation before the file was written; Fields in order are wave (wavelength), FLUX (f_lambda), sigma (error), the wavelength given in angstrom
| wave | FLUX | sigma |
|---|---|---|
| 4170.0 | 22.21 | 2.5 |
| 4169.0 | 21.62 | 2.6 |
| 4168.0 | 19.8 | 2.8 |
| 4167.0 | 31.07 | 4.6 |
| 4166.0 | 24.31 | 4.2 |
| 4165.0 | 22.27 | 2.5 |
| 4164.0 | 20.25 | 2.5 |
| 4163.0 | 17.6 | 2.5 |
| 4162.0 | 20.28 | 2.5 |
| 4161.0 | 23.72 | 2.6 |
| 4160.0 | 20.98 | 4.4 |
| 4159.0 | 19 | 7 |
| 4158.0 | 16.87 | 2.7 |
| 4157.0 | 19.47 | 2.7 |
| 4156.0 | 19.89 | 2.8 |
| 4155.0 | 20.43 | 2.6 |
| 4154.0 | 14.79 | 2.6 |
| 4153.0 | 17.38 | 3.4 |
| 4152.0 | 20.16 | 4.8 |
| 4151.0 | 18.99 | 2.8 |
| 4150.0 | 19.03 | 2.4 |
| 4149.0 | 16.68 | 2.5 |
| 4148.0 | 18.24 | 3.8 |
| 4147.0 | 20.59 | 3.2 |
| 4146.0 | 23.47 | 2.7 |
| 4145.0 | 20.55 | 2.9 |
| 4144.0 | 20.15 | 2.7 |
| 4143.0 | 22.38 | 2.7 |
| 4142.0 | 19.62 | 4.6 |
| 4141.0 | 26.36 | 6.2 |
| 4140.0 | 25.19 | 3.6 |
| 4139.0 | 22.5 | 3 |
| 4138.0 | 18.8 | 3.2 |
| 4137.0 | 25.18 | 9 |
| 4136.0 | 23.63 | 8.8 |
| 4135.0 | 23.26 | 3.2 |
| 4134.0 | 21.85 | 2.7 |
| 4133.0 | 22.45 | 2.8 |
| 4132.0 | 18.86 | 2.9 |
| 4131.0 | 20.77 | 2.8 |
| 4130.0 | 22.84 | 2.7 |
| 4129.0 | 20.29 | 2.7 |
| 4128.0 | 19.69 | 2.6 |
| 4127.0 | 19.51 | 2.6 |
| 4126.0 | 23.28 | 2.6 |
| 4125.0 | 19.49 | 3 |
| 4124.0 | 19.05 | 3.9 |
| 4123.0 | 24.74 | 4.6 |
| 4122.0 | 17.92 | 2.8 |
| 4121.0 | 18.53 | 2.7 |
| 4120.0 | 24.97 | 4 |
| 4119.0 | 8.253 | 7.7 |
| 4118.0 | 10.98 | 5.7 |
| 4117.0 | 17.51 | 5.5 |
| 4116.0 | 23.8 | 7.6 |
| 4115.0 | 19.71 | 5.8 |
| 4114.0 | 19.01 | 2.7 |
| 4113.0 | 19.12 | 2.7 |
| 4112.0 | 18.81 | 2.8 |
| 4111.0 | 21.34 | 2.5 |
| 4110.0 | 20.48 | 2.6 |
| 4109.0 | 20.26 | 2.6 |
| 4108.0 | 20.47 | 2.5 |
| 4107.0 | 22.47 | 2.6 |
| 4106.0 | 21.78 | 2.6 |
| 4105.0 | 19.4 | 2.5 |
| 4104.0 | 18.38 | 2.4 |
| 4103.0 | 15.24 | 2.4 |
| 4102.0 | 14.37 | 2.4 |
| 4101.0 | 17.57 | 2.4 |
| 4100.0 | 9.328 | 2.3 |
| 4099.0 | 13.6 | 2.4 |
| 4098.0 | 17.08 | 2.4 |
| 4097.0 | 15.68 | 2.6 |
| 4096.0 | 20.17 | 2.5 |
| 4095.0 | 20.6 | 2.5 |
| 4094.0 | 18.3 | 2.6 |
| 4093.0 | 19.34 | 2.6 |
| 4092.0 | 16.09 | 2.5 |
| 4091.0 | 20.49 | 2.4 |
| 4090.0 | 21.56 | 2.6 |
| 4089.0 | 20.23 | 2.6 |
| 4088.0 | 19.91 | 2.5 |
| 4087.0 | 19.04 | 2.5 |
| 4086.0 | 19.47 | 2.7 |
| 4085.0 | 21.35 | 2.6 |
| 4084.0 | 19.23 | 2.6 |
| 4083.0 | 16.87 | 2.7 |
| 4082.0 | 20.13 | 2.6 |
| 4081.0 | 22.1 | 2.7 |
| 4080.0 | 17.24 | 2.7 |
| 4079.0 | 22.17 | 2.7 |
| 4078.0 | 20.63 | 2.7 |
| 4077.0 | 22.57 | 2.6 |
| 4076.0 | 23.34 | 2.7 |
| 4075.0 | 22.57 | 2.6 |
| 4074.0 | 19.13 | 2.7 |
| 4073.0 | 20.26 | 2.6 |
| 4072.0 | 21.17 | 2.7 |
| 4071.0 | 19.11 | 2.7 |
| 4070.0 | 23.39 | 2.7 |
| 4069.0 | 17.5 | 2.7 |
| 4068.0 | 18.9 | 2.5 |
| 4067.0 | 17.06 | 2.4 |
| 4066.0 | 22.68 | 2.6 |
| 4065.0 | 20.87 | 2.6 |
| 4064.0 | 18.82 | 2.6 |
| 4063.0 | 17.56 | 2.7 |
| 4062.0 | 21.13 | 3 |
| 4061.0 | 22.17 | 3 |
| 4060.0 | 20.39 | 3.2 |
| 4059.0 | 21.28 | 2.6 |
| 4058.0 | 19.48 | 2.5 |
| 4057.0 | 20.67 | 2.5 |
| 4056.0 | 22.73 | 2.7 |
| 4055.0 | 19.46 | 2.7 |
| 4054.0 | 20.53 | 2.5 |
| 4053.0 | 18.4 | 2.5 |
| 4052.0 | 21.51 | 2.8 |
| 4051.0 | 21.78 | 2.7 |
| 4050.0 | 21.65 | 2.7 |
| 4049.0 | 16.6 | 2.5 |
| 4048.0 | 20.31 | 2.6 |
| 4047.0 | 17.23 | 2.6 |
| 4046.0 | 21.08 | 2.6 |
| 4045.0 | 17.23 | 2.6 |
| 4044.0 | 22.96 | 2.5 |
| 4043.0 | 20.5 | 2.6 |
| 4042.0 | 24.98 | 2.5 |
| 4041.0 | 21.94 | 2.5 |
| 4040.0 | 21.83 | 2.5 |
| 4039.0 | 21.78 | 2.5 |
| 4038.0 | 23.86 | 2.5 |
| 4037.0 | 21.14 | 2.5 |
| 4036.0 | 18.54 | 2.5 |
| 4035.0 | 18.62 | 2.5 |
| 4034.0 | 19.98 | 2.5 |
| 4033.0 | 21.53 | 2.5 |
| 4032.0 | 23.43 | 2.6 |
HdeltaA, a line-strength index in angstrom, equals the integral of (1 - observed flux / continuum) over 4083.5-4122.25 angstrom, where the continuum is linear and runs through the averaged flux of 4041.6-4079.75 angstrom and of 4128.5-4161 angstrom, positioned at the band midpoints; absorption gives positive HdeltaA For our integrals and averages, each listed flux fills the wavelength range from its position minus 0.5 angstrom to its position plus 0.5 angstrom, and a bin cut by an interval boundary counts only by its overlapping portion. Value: 3.9 angstrom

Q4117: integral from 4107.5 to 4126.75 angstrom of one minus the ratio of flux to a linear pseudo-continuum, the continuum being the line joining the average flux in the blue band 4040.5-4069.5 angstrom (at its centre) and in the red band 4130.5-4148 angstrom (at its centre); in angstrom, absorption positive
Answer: 1.9 angstrom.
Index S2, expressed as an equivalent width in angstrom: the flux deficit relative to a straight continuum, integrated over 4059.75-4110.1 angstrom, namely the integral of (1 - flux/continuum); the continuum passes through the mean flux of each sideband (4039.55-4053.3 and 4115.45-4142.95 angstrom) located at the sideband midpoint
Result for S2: 3.1 angstrom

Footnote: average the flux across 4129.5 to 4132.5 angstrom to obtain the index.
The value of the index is 20.8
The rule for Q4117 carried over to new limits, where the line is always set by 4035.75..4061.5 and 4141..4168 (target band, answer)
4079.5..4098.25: 1.3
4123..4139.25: -0.7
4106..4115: 0.1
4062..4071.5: 0.5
